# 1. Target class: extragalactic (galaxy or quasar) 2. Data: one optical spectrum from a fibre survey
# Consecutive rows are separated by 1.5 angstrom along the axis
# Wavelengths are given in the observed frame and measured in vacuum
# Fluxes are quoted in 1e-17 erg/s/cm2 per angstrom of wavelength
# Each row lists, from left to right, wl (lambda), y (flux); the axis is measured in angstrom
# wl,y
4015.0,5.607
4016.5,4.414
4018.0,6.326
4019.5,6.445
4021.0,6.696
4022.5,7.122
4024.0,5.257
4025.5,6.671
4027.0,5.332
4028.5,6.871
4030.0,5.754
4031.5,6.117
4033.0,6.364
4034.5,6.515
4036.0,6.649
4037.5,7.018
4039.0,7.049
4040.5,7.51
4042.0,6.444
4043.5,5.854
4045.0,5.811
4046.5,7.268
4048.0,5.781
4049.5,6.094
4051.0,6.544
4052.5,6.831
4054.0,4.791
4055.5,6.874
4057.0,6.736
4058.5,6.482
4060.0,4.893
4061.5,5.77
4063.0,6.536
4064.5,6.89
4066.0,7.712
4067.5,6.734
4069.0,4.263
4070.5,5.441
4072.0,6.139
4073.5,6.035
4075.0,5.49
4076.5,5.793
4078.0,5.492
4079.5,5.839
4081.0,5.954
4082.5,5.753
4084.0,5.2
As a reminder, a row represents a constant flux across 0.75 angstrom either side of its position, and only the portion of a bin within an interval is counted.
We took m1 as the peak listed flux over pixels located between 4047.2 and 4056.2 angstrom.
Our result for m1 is 6.874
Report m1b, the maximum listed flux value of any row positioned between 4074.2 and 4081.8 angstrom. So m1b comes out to 5.954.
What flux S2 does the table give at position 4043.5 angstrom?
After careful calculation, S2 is 5.854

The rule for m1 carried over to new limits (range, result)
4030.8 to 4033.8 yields 6.364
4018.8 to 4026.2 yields 7.122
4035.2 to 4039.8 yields 7.049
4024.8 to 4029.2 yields 6.871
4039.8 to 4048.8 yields 7.51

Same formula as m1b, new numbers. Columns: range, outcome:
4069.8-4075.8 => 6.139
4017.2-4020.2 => 6.445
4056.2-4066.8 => 7.712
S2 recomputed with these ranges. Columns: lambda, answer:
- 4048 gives 5.781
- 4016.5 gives 4.414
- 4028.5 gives 6.871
